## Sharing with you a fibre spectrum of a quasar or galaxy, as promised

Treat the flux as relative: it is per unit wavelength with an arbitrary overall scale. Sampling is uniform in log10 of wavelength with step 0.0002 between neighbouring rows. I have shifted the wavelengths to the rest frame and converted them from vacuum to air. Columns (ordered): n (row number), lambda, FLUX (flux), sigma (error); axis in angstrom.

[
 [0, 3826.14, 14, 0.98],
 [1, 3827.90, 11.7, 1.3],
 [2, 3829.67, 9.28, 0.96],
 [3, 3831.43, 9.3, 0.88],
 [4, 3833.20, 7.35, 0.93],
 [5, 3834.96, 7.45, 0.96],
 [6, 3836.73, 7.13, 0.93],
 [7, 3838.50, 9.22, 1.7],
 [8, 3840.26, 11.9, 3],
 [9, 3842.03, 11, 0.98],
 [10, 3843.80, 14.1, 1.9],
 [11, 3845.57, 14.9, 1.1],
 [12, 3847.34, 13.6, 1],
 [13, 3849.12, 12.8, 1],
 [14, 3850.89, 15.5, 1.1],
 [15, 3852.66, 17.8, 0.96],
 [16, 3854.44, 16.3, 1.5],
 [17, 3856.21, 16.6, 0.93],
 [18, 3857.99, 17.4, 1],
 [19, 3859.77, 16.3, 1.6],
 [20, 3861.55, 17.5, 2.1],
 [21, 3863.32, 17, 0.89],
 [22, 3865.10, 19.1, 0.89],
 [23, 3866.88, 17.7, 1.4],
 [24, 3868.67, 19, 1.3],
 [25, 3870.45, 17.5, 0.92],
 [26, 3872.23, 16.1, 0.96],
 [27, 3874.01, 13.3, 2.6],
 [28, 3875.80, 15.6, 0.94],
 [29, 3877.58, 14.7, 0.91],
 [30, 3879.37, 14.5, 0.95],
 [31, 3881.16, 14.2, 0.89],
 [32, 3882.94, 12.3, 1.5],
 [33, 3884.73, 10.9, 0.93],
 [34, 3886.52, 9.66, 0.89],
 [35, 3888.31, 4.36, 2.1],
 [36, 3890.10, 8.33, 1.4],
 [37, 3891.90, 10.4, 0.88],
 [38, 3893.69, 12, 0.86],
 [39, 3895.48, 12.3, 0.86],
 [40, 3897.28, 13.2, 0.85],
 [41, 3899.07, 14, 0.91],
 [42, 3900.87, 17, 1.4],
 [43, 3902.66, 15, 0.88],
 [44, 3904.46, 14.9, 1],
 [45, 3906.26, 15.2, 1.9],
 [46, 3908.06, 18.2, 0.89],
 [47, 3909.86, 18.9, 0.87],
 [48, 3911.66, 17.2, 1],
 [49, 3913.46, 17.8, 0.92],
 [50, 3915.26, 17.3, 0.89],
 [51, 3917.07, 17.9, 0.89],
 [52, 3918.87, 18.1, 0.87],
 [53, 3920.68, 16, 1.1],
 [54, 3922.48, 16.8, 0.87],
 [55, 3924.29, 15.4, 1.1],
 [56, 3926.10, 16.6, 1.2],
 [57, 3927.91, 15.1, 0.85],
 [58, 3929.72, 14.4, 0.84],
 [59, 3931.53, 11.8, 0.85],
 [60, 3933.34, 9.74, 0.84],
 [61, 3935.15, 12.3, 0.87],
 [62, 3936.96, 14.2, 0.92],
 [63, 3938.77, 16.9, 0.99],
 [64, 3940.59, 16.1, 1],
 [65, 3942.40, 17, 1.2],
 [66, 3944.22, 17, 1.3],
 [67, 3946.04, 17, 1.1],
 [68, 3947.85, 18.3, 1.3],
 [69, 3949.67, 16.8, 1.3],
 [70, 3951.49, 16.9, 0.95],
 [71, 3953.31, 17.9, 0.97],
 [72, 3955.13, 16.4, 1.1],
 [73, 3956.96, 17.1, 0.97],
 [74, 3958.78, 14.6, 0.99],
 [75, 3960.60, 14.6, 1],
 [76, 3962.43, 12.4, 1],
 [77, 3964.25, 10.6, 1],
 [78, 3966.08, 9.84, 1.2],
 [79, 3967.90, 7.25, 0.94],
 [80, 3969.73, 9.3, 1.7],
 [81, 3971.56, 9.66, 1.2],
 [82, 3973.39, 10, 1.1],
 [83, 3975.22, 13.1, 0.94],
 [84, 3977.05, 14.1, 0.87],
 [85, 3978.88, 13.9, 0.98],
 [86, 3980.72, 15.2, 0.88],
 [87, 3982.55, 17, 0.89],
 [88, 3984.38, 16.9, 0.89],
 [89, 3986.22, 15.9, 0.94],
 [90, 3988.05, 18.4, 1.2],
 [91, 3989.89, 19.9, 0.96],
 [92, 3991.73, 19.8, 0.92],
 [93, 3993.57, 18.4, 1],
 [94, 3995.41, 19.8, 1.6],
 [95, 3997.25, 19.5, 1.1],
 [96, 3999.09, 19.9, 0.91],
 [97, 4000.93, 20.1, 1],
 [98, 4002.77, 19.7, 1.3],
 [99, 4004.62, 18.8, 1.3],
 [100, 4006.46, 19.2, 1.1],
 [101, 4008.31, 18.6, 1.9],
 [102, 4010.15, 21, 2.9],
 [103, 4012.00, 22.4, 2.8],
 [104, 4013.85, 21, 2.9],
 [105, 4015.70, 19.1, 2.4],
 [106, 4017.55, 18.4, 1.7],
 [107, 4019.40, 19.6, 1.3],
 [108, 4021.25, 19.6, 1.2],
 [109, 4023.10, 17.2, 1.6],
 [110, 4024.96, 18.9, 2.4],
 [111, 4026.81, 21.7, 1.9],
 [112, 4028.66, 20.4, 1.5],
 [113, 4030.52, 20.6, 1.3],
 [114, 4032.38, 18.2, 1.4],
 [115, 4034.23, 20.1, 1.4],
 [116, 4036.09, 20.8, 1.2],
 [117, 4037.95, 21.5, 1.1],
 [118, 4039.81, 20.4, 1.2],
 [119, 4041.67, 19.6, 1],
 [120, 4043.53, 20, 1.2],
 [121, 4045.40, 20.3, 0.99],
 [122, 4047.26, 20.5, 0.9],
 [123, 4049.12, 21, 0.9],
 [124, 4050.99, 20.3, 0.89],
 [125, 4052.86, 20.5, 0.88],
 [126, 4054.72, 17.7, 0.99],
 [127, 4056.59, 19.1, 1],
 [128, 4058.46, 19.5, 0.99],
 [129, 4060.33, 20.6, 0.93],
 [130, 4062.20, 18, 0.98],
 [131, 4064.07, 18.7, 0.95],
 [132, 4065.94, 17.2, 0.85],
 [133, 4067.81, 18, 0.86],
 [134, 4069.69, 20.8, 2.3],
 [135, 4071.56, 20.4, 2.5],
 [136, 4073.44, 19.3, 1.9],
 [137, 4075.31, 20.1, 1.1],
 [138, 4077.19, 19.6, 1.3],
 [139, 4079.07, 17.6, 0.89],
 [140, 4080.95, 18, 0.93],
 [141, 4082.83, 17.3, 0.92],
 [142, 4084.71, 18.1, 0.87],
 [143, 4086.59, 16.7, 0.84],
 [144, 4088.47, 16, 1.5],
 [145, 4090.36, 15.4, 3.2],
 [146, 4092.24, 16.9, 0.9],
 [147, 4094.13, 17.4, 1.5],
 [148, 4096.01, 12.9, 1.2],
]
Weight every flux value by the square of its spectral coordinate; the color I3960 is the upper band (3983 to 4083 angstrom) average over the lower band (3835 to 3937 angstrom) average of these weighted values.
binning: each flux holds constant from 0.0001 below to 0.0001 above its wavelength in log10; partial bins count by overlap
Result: 1.45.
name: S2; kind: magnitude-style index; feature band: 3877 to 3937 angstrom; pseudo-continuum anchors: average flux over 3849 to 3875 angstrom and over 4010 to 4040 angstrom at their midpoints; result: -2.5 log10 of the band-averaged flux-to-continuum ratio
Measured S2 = 0.24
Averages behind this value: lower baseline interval 16.8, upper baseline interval 20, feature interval 14.1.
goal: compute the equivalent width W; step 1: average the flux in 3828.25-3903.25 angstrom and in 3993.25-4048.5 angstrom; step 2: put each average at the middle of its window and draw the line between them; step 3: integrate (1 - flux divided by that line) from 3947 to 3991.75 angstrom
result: 8.0 angstrom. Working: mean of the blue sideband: 13.4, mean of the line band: 14.5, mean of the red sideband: 19.9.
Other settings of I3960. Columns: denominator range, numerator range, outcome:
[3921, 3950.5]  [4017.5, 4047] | 1.36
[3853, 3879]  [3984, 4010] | 1.22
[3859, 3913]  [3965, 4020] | 1.22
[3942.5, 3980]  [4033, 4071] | 1.49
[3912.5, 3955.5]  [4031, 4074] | 1.31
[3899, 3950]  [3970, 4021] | 1.15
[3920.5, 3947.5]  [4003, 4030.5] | 1.36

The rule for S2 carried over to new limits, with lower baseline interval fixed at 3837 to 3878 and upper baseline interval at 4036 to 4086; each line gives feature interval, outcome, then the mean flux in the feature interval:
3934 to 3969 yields 0.16 mag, 14.8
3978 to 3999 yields 0.01 mag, 17.8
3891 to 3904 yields 0.20 mag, 13.5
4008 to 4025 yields -0.07 mag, 19.6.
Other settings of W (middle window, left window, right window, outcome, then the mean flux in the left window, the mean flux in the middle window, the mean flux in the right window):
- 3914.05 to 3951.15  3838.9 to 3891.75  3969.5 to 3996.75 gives -1.7 angstrom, 14.4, 15.8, 15.6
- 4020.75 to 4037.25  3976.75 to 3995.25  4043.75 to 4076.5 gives -1.1 angstrom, 17.2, 19.8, 19.5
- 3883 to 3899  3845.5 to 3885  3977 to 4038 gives 5.8 angstrom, 15.8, 10.5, 19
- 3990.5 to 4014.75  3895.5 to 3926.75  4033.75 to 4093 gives -2.6 angstrom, 16.3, 19.9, 19.1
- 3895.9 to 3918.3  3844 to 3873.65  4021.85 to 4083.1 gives 1.2 angstrom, 16.5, 16.3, 19.5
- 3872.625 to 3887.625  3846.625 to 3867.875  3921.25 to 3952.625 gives 2.9 angstrom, 16.5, 13.1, 15.5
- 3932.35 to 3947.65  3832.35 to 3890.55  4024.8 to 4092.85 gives 0.7 angstrom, 13.7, 15.2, 19.2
